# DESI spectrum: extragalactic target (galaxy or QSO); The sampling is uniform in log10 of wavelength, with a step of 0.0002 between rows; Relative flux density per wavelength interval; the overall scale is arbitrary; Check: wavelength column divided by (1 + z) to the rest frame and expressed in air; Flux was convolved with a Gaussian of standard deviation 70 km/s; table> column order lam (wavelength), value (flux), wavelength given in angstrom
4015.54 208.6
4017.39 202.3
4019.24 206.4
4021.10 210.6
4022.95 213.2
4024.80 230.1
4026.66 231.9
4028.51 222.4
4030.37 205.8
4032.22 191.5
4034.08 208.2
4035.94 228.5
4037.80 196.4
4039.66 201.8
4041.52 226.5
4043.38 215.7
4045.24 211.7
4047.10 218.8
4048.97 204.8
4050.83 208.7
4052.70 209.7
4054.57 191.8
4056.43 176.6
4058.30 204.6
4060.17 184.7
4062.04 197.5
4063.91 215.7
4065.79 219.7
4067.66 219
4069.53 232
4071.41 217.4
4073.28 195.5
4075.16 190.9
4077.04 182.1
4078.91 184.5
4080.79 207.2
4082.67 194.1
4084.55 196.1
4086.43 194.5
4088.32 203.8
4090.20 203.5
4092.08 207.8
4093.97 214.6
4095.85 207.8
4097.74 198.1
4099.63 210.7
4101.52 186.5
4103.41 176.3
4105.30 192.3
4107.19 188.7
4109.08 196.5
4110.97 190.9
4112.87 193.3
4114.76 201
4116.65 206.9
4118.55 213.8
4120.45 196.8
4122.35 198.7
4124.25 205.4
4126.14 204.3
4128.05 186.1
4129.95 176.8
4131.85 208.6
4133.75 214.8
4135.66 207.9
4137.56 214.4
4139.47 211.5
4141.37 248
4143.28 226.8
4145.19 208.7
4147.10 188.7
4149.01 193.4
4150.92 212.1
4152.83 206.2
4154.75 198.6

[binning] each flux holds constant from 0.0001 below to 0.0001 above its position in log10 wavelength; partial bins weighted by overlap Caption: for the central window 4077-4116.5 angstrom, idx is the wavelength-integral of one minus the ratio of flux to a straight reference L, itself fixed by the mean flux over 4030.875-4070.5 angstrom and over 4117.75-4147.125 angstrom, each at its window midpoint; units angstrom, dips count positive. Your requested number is 2.0 angstrom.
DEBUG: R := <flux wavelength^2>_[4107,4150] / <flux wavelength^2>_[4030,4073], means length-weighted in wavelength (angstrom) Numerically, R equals 1.02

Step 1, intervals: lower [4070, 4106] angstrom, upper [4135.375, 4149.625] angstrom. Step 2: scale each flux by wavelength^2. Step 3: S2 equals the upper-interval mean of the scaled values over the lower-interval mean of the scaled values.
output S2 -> 1.1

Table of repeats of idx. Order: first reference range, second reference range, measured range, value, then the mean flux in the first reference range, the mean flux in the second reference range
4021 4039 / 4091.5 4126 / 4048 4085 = 1.0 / 214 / 199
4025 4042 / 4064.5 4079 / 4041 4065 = 0.6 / 213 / 207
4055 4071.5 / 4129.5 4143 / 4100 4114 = 1.4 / 206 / 214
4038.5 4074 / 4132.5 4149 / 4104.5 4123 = 1.2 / 208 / 214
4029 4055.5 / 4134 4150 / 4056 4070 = 0.2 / 209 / 213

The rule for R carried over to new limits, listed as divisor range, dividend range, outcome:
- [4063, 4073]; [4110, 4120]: 0.94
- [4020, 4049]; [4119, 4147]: 1.02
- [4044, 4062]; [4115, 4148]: 1.07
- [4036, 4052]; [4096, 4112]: 0.94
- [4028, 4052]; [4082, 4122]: 0.97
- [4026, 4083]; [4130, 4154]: 1.06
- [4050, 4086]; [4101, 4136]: 1.00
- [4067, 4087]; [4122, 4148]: 1.06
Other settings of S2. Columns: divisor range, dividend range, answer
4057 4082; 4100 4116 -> 0.96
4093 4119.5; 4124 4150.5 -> 1.06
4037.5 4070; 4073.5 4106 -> 0.97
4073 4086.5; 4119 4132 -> 1.04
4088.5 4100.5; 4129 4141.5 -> 1.03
